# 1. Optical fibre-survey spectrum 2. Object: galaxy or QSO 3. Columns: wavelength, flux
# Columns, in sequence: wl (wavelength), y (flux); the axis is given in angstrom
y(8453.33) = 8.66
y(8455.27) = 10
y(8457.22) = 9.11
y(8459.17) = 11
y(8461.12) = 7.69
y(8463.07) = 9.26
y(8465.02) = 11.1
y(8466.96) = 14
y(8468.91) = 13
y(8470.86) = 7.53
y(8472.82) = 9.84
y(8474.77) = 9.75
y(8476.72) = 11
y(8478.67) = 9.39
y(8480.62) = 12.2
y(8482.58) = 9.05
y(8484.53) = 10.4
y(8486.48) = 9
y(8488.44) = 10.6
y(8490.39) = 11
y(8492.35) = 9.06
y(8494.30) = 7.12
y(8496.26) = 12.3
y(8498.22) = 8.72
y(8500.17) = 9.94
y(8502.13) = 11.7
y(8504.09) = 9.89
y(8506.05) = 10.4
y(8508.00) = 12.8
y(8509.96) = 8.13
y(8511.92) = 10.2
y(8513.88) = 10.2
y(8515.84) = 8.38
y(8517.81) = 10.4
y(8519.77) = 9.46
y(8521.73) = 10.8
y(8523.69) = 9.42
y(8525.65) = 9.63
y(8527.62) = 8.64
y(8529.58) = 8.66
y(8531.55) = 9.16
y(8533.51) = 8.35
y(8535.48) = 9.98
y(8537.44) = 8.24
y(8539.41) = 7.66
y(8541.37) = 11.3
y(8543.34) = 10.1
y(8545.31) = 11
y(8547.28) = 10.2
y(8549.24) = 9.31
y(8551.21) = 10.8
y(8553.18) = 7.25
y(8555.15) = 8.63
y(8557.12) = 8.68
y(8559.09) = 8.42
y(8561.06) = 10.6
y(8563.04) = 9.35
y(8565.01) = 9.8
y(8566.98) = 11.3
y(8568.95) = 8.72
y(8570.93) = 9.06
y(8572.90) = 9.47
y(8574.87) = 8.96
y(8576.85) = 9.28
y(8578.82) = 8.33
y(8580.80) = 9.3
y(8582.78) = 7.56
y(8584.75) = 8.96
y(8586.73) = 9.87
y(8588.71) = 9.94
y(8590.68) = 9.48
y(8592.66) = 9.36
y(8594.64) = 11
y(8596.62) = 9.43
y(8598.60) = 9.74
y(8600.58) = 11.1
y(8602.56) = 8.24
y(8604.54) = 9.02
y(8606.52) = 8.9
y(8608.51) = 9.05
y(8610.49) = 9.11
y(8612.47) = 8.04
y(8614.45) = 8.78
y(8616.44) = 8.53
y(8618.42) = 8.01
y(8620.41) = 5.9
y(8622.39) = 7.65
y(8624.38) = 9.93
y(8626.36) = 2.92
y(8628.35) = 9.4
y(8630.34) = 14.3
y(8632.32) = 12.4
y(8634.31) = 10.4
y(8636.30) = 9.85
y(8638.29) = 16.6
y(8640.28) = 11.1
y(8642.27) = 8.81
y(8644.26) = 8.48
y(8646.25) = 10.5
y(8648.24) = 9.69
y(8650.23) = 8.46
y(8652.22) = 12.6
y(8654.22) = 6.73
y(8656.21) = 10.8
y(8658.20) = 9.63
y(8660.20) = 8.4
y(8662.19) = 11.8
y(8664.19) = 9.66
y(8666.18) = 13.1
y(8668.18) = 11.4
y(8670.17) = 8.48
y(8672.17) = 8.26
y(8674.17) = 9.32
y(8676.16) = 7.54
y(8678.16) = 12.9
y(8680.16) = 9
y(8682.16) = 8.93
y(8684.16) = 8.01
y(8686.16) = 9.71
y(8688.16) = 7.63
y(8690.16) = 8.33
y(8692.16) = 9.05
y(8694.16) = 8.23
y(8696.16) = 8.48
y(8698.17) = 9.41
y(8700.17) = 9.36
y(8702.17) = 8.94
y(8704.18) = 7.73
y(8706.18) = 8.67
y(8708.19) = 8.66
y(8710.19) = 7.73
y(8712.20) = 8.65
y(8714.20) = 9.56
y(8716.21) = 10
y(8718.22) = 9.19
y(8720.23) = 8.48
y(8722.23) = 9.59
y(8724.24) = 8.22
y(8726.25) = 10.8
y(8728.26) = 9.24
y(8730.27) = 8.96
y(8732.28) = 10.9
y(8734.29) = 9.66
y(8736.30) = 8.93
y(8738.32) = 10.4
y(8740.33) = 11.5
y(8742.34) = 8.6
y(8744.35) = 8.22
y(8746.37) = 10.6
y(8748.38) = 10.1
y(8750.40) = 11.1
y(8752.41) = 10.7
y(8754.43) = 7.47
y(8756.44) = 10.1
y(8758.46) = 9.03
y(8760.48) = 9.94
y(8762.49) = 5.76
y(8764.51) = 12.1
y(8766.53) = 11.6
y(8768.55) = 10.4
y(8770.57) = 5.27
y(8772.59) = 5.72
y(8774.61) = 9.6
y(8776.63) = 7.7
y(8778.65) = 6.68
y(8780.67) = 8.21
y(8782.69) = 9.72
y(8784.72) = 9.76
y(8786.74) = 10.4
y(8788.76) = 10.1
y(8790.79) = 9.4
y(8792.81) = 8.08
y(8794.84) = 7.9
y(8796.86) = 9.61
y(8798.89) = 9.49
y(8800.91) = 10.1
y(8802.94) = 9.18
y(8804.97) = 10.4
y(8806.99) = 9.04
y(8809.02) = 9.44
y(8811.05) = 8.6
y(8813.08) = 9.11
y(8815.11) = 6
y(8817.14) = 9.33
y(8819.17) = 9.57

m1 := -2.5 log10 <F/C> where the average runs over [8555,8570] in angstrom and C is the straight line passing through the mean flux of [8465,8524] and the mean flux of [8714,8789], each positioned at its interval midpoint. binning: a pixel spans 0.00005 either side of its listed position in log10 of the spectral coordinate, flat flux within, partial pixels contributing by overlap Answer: 0.06 mag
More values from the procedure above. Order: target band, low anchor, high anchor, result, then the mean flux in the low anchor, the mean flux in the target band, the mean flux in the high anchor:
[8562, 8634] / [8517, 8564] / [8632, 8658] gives 0.09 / 9.41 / 9.18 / 10.4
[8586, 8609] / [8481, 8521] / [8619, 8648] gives 0.03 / 9.98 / 9.6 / 9.84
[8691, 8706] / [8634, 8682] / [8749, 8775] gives 0.12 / 10.1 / 8.74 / 9.14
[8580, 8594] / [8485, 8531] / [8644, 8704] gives 0.04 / 9.84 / 9.25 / 9.42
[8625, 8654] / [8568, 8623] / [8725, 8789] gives -0.14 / 8.97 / 10.3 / 9.34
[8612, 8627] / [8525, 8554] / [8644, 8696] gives 0.24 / 9.36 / 7.56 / 9.48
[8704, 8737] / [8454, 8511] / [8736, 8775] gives 0.04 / 10.2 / 9.15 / 9.36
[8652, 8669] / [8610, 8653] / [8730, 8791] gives -0.09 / 9.61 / 10.3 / 9.31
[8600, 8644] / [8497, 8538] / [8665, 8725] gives -0.01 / 9.7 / 9.43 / 9.09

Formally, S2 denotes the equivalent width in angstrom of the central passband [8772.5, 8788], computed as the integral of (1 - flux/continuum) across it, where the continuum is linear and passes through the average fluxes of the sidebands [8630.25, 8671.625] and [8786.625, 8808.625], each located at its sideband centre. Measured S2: 1.4 angstrom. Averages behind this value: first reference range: 10.5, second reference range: 9.39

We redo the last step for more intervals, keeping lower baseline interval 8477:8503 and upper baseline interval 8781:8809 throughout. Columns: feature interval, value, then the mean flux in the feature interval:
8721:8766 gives -0.5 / 9.65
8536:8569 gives 1.4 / 9.52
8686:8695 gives 1.1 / 8.5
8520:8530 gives 0.5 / 9.48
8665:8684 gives -0.2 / 9.8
